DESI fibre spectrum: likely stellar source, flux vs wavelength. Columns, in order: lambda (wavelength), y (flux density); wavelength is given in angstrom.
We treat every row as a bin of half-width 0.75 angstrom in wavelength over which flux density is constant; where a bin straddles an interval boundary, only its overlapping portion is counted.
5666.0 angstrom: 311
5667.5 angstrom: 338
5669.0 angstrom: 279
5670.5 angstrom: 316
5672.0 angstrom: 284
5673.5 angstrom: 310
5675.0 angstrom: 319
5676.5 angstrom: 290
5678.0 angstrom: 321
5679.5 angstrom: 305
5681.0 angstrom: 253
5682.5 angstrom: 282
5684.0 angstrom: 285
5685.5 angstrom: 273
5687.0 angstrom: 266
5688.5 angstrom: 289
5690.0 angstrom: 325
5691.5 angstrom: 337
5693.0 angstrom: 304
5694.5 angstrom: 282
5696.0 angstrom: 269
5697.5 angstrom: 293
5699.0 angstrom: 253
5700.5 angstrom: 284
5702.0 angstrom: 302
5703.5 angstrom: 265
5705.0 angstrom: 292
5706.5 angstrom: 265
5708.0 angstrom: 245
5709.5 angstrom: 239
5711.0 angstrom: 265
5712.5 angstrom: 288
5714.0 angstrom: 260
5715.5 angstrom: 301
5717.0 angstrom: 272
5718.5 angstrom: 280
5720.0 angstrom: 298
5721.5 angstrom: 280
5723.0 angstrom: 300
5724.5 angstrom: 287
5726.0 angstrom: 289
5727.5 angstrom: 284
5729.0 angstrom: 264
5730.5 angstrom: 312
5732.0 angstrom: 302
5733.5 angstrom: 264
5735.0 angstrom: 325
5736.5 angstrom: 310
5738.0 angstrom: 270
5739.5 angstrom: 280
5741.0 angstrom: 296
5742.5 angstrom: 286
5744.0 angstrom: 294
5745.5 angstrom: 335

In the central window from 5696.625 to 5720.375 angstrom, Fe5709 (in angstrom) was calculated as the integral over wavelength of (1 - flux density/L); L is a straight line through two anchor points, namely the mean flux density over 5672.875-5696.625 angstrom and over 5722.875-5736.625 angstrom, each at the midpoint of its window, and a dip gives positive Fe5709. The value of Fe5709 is 1.5 angstrom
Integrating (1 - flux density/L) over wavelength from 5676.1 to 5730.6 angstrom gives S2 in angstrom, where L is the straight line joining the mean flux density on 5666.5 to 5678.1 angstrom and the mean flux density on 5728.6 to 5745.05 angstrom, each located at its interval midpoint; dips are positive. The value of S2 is 3.0 angstrom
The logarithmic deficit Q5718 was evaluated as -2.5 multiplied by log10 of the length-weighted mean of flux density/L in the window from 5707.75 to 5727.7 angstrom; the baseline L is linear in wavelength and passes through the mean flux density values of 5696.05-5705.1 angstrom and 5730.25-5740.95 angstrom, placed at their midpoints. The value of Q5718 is 0.03 mag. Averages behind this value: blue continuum 280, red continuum 294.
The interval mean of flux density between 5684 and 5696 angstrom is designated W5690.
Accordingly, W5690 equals 294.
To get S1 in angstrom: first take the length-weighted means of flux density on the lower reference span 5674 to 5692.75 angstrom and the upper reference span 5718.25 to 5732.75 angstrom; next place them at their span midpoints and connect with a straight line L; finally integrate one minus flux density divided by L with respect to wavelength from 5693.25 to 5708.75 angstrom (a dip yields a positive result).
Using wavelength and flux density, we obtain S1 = 0.9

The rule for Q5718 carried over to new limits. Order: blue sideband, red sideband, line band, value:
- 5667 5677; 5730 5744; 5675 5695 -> 0.030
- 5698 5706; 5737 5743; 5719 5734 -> -0.023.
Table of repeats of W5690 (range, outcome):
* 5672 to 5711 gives 285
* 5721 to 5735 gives 289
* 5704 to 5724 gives 276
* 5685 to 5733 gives 283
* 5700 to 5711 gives 270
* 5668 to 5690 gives 293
